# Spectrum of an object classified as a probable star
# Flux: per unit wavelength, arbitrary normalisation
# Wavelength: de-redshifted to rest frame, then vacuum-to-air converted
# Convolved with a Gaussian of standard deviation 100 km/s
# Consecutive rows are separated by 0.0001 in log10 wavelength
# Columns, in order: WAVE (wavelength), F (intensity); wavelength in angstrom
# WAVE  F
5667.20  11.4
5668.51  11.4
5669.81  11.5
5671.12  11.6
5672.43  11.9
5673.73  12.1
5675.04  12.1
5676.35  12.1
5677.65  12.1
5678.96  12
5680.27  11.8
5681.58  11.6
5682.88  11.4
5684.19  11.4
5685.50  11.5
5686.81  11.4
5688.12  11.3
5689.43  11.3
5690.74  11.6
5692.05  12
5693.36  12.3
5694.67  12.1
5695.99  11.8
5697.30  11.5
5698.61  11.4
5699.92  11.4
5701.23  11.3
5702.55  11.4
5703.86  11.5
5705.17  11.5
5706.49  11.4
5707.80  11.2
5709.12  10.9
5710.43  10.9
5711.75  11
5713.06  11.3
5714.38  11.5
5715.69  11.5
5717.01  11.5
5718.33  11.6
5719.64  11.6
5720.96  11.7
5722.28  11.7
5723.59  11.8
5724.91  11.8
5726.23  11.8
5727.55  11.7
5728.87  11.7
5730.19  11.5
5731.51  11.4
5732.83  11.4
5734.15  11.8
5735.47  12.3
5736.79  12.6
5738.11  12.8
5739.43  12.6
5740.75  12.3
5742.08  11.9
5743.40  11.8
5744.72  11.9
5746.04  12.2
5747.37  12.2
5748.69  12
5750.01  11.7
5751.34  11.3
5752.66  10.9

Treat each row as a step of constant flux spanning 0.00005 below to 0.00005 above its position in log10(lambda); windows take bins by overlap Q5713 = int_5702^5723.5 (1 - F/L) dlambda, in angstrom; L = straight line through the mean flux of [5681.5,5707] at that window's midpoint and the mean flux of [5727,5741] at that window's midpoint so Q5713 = 0.7 angstrom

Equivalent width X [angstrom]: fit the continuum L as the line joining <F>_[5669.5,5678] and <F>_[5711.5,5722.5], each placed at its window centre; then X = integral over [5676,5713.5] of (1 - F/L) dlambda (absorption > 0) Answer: 0.6 angstrom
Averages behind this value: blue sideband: 11.9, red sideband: 11.5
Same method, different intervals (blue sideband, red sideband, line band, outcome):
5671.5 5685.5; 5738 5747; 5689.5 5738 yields 1.7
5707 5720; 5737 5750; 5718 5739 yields -0.2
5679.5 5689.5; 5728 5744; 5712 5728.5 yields 0.3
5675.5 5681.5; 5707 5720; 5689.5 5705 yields -0.1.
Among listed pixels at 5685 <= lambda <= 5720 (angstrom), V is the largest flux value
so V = 12.3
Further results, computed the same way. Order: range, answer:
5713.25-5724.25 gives 11.8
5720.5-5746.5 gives 12.8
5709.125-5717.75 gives 11.5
